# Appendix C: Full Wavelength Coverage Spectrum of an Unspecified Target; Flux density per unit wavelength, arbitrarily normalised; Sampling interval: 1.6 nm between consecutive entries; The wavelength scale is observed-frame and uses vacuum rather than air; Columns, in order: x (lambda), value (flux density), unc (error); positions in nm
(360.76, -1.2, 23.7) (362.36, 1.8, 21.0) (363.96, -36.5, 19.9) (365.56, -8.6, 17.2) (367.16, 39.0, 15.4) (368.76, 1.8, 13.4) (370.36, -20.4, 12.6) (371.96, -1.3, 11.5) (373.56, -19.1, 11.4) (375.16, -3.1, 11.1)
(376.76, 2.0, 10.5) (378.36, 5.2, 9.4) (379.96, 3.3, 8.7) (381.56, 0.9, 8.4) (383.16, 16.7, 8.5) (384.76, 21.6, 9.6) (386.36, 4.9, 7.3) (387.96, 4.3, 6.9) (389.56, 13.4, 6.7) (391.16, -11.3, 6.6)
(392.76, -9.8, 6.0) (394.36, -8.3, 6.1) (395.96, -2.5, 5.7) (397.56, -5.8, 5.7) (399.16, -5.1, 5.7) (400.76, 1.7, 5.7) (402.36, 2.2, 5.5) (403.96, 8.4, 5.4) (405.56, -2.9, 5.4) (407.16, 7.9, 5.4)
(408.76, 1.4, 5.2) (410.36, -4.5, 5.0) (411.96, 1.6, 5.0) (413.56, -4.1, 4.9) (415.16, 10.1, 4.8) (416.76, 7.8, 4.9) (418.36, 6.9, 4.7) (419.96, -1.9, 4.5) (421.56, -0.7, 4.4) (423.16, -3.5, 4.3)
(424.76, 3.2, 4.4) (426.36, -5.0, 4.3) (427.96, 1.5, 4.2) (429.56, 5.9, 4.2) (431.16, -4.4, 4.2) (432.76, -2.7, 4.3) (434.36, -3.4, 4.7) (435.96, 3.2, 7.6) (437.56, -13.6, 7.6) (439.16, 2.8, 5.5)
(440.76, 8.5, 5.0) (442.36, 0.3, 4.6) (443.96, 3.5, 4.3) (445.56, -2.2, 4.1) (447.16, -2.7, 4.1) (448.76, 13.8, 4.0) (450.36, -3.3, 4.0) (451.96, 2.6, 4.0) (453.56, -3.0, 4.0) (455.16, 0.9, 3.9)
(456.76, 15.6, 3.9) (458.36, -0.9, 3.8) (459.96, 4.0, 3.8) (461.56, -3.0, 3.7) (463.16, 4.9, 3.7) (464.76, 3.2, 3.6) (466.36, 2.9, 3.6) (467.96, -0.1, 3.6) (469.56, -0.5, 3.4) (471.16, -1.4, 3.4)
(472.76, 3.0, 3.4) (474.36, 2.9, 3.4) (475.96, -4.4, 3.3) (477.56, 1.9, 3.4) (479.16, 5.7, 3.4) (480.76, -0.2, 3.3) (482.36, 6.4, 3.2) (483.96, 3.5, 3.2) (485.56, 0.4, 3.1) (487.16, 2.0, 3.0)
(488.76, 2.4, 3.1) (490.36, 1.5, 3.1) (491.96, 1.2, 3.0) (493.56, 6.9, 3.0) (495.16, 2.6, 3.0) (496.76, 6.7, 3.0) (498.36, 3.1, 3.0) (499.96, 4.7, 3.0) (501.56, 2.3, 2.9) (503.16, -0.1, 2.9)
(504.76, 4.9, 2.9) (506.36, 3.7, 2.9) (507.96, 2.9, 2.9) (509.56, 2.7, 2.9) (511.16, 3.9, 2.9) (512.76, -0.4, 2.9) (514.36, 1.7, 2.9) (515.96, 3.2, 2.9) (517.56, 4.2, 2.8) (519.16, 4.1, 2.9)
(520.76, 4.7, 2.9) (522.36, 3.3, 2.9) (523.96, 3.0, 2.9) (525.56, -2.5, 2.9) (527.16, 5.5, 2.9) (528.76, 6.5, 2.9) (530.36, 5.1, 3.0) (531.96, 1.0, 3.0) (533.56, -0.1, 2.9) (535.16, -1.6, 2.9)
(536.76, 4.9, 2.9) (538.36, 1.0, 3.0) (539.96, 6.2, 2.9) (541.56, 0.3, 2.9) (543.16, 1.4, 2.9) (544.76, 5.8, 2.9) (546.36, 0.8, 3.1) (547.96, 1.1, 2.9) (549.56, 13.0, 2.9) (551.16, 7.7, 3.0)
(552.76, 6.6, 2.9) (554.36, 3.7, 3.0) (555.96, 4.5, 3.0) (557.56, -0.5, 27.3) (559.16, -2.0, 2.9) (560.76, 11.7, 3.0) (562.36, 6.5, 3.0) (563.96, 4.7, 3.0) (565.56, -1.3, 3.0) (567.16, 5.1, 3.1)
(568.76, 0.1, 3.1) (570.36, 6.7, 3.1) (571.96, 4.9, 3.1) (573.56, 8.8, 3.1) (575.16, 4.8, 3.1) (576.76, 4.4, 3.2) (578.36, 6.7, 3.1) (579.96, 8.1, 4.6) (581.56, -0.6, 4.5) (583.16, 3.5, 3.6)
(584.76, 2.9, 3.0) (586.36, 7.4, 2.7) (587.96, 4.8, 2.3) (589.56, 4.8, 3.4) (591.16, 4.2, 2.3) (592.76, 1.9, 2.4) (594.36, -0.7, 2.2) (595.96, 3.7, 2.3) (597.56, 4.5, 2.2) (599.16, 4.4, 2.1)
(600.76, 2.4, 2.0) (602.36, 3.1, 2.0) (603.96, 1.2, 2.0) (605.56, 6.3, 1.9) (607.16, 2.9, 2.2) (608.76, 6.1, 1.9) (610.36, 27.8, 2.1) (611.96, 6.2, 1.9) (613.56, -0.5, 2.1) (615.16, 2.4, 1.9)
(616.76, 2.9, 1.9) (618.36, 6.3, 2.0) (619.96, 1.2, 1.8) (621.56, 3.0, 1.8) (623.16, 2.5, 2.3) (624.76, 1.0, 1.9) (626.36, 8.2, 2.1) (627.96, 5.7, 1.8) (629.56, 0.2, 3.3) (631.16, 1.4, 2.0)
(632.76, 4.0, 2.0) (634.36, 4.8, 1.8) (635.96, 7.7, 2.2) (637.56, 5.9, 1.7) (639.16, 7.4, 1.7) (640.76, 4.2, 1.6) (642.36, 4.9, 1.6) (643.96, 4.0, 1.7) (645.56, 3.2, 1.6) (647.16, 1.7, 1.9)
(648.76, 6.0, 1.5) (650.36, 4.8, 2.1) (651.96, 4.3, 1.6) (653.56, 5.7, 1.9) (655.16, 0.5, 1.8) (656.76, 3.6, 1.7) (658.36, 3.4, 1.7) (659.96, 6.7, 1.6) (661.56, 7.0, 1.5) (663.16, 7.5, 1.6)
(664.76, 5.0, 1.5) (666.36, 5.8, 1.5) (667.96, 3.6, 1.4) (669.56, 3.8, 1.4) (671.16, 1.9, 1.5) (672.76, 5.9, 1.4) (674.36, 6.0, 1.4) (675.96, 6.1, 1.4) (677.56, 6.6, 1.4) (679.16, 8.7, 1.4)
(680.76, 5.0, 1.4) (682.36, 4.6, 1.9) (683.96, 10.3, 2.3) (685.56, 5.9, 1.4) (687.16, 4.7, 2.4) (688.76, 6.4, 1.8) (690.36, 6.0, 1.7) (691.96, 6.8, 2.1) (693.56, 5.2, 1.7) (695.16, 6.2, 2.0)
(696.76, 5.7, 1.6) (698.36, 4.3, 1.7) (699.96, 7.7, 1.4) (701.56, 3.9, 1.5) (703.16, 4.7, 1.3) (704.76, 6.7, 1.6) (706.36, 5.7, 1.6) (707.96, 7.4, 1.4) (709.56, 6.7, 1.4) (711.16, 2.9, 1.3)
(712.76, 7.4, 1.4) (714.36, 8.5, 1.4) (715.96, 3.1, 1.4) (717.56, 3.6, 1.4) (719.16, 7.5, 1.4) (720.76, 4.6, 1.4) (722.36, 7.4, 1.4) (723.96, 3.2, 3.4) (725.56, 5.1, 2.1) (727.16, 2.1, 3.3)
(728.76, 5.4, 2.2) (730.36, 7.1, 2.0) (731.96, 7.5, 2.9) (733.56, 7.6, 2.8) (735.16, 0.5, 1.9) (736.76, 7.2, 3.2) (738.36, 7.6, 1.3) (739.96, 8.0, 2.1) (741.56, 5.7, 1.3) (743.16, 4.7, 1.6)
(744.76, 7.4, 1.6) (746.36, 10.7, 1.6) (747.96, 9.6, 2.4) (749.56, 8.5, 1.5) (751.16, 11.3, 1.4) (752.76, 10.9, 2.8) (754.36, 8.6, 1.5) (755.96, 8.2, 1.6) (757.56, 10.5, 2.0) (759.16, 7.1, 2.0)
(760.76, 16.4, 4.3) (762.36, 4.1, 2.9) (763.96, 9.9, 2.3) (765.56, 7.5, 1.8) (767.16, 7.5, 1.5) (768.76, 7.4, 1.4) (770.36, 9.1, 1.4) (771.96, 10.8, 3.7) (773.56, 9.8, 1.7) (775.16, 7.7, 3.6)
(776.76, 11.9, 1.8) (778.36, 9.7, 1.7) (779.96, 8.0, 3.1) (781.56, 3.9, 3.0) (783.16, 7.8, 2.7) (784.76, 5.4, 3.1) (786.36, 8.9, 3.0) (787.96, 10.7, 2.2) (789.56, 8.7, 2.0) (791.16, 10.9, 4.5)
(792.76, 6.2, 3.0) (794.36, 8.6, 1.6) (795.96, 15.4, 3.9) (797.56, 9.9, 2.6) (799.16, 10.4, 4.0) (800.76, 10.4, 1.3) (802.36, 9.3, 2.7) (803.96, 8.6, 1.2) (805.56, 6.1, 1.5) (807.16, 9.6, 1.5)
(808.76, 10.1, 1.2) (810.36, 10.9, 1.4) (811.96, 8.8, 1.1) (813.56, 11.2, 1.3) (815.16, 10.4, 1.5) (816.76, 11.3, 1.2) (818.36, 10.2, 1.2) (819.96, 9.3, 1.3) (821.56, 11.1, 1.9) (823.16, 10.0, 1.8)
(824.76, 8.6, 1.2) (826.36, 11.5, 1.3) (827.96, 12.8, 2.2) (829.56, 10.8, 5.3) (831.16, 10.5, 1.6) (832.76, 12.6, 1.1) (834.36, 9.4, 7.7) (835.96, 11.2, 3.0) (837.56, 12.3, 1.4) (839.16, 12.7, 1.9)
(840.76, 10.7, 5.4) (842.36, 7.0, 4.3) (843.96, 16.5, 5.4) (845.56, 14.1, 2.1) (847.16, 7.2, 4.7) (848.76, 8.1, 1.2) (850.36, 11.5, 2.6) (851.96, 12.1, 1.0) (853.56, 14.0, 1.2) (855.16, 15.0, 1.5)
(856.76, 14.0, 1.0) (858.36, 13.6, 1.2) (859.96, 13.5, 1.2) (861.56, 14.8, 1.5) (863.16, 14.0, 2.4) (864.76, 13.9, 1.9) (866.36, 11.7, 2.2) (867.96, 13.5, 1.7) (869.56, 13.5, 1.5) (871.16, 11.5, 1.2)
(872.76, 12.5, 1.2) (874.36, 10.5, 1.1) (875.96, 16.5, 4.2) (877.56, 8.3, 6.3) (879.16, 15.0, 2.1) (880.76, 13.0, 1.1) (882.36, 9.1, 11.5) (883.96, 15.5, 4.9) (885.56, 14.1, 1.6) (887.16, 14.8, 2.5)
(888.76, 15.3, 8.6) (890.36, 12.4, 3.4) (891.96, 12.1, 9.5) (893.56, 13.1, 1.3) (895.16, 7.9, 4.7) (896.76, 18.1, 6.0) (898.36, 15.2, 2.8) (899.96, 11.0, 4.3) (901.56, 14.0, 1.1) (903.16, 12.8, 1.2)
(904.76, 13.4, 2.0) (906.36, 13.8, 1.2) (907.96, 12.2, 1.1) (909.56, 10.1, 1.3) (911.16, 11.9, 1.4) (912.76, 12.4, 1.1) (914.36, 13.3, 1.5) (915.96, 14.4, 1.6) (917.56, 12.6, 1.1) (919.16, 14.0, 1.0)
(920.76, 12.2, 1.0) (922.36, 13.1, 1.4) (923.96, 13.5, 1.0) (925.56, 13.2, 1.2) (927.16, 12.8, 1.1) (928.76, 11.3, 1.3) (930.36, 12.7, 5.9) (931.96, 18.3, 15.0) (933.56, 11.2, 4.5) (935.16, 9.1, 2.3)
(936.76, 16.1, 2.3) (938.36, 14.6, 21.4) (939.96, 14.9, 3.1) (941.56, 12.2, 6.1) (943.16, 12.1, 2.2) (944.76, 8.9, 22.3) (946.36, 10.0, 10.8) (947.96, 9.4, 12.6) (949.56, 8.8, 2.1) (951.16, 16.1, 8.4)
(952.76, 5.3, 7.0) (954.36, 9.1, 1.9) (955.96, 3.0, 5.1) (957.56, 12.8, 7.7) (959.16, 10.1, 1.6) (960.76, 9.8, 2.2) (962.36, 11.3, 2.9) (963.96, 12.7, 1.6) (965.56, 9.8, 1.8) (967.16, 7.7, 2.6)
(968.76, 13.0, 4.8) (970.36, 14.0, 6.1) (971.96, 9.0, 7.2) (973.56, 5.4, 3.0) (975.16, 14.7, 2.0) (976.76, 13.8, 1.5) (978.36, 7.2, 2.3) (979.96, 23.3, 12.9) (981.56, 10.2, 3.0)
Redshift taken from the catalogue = 0.870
